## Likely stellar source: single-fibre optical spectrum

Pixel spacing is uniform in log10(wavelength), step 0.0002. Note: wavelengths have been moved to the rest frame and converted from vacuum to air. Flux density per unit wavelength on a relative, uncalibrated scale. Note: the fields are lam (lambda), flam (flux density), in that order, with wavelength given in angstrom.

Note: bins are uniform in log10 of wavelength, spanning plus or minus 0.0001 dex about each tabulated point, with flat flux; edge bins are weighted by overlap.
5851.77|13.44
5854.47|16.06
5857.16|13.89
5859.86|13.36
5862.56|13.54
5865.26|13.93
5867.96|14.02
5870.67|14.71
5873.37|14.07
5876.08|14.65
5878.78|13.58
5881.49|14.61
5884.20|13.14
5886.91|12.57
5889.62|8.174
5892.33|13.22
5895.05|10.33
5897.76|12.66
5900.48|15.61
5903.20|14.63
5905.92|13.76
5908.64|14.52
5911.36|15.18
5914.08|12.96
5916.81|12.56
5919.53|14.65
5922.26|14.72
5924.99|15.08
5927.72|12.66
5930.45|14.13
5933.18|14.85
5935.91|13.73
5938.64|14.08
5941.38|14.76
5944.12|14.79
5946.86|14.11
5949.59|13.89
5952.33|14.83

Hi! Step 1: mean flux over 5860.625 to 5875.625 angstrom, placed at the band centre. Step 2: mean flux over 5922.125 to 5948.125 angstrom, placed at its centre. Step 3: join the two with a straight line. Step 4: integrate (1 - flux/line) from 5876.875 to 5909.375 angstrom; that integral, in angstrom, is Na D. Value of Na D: 2.5 angstrom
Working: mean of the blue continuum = 14.1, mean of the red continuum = 14.3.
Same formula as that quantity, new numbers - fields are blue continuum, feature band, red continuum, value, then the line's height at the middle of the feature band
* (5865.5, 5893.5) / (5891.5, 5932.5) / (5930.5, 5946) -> 0.3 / 13.9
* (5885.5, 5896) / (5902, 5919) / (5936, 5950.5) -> -2.3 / 12.3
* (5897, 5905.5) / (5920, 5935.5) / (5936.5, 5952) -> 0.1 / 14.3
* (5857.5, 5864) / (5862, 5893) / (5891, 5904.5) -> 0.2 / 13.4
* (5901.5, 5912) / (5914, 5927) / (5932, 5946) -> 0.4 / 14.5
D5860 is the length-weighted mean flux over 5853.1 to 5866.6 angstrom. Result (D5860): 14.2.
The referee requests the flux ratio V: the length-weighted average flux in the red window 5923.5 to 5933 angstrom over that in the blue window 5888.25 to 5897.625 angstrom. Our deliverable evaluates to 1.30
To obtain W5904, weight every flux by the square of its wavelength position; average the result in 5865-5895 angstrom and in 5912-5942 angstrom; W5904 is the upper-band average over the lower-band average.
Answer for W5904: 1.08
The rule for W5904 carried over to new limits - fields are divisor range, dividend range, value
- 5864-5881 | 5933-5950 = 1.03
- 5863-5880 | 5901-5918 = 1.01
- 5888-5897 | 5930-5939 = 1.34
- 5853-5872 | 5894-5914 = 0.99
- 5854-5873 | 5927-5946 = 1.03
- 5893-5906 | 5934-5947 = 1.09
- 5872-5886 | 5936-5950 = 1.05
